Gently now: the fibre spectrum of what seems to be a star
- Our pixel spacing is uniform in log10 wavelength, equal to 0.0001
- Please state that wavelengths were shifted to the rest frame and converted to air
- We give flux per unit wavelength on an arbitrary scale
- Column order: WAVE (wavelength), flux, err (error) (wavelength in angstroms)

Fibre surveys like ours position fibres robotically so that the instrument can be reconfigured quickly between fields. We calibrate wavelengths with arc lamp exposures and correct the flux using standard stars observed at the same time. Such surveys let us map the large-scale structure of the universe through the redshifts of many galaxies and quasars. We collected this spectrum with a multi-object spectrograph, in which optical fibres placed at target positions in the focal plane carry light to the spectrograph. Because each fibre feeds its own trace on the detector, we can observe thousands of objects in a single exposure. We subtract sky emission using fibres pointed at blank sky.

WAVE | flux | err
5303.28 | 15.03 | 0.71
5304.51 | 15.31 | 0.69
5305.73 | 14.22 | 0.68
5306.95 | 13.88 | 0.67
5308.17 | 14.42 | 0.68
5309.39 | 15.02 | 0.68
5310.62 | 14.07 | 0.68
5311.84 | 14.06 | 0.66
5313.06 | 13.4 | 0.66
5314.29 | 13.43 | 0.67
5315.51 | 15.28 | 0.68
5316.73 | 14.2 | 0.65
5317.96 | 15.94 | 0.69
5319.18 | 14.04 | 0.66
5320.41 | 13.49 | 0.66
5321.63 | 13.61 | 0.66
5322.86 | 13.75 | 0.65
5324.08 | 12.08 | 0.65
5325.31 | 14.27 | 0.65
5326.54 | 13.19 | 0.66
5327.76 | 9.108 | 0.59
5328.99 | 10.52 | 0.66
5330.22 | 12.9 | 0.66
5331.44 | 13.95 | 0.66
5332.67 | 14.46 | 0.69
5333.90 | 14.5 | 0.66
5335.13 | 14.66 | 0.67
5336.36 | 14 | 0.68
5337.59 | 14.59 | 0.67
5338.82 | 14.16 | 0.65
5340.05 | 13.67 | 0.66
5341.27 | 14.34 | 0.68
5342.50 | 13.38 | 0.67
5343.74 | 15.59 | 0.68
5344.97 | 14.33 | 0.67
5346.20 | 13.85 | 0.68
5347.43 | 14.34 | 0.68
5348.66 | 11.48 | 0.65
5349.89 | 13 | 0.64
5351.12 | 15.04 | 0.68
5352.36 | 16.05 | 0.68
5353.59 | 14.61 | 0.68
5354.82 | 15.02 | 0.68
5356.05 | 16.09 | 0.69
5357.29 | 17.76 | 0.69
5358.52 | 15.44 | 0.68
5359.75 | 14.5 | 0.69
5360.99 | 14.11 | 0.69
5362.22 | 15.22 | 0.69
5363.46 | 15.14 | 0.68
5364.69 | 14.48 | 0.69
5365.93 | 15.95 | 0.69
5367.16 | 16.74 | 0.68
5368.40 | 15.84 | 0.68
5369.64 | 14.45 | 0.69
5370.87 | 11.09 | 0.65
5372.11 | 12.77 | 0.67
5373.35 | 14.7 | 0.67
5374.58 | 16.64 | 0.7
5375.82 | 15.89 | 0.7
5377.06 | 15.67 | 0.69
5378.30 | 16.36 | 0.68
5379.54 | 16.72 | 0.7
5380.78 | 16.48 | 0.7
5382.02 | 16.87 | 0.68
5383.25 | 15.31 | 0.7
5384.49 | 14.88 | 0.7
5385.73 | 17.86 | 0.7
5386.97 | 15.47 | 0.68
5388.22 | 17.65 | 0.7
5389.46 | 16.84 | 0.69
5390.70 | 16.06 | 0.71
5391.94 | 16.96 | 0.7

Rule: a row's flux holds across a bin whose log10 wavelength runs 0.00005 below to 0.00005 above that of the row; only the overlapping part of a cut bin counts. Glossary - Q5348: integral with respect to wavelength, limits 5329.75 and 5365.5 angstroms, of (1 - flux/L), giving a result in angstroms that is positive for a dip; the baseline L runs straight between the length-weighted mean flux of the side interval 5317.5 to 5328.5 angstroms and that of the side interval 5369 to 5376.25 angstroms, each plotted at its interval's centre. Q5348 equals -2.1 angstroms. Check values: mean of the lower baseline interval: 13.2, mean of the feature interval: 14.5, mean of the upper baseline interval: 14.2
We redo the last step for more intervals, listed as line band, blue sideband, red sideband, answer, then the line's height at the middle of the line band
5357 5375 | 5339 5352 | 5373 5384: 0.4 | 15.3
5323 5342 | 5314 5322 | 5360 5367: 1.6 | 14.6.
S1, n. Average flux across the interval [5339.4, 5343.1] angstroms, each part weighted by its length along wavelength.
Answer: 13.8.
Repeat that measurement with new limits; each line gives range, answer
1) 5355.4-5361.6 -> 15.6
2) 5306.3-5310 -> 14.5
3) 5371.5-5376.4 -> 15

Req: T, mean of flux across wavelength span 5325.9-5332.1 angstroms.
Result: 12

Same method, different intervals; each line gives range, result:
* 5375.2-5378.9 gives 16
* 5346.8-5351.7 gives 13.5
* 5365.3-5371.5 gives 14.8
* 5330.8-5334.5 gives 14.3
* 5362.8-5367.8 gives 15.6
